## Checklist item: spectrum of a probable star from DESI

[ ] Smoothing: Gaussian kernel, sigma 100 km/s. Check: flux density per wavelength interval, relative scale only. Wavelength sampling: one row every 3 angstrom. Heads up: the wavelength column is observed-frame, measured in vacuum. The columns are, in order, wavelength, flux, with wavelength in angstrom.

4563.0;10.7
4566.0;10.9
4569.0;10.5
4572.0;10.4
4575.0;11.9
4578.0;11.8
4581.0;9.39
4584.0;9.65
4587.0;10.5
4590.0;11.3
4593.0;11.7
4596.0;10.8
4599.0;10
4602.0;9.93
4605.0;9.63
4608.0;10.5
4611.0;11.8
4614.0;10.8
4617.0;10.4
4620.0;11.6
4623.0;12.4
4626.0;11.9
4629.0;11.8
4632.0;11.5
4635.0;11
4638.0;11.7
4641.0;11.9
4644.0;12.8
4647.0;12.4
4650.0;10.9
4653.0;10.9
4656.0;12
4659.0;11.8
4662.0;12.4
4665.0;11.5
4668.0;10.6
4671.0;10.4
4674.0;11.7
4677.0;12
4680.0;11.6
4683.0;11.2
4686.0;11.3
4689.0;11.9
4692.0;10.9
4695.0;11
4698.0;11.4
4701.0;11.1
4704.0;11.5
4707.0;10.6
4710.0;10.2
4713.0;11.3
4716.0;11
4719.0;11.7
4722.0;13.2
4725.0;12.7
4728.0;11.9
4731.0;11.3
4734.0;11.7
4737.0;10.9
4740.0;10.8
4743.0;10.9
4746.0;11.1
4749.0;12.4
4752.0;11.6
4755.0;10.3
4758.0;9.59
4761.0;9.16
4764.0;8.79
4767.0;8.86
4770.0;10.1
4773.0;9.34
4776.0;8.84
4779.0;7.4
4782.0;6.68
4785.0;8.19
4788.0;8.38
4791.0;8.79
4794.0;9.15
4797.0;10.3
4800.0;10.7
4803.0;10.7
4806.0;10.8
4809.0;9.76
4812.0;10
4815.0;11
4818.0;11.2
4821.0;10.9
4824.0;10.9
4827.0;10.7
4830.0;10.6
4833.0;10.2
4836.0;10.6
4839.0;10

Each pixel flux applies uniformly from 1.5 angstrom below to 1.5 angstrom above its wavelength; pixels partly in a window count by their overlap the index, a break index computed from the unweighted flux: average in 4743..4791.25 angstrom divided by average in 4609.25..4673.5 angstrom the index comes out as 0.81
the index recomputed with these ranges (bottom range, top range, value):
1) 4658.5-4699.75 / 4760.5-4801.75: 0.78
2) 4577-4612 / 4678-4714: 1.06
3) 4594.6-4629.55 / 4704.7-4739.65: 1.05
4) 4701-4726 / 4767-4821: 0.83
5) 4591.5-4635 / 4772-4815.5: 0.84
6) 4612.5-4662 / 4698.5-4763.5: 0.96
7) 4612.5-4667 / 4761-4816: 0.80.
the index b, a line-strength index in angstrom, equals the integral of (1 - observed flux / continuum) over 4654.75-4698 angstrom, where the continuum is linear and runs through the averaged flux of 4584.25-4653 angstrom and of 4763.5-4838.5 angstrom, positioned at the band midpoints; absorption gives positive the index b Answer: -2.9 angstrom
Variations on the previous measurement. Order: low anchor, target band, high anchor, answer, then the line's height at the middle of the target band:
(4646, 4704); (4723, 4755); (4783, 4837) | -2.1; 10.8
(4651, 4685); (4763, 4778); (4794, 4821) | 2.2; 10.8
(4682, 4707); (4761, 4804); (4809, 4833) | 7.3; 10.8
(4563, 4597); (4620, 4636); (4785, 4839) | -1.6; 10.7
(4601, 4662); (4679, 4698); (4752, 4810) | -1.3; 10.6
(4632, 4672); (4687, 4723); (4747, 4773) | -1.5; 10.8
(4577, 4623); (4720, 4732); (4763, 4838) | -2.6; 10.1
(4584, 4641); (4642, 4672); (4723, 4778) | -1.9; 10.9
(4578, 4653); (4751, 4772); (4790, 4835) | 1.7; 10.6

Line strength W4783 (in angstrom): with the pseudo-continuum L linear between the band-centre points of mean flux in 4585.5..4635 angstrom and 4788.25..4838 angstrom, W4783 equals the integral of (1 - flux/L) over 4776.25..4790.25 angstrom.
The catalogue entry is 3.5 angstrom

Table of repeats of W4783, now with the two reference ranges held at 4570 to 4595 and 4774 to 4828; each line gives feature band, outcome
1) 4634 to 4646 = -1.6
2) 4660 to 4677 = -1.7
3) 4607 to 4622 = -0.6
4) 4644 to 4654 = -1.1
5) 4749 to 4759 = -0.9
